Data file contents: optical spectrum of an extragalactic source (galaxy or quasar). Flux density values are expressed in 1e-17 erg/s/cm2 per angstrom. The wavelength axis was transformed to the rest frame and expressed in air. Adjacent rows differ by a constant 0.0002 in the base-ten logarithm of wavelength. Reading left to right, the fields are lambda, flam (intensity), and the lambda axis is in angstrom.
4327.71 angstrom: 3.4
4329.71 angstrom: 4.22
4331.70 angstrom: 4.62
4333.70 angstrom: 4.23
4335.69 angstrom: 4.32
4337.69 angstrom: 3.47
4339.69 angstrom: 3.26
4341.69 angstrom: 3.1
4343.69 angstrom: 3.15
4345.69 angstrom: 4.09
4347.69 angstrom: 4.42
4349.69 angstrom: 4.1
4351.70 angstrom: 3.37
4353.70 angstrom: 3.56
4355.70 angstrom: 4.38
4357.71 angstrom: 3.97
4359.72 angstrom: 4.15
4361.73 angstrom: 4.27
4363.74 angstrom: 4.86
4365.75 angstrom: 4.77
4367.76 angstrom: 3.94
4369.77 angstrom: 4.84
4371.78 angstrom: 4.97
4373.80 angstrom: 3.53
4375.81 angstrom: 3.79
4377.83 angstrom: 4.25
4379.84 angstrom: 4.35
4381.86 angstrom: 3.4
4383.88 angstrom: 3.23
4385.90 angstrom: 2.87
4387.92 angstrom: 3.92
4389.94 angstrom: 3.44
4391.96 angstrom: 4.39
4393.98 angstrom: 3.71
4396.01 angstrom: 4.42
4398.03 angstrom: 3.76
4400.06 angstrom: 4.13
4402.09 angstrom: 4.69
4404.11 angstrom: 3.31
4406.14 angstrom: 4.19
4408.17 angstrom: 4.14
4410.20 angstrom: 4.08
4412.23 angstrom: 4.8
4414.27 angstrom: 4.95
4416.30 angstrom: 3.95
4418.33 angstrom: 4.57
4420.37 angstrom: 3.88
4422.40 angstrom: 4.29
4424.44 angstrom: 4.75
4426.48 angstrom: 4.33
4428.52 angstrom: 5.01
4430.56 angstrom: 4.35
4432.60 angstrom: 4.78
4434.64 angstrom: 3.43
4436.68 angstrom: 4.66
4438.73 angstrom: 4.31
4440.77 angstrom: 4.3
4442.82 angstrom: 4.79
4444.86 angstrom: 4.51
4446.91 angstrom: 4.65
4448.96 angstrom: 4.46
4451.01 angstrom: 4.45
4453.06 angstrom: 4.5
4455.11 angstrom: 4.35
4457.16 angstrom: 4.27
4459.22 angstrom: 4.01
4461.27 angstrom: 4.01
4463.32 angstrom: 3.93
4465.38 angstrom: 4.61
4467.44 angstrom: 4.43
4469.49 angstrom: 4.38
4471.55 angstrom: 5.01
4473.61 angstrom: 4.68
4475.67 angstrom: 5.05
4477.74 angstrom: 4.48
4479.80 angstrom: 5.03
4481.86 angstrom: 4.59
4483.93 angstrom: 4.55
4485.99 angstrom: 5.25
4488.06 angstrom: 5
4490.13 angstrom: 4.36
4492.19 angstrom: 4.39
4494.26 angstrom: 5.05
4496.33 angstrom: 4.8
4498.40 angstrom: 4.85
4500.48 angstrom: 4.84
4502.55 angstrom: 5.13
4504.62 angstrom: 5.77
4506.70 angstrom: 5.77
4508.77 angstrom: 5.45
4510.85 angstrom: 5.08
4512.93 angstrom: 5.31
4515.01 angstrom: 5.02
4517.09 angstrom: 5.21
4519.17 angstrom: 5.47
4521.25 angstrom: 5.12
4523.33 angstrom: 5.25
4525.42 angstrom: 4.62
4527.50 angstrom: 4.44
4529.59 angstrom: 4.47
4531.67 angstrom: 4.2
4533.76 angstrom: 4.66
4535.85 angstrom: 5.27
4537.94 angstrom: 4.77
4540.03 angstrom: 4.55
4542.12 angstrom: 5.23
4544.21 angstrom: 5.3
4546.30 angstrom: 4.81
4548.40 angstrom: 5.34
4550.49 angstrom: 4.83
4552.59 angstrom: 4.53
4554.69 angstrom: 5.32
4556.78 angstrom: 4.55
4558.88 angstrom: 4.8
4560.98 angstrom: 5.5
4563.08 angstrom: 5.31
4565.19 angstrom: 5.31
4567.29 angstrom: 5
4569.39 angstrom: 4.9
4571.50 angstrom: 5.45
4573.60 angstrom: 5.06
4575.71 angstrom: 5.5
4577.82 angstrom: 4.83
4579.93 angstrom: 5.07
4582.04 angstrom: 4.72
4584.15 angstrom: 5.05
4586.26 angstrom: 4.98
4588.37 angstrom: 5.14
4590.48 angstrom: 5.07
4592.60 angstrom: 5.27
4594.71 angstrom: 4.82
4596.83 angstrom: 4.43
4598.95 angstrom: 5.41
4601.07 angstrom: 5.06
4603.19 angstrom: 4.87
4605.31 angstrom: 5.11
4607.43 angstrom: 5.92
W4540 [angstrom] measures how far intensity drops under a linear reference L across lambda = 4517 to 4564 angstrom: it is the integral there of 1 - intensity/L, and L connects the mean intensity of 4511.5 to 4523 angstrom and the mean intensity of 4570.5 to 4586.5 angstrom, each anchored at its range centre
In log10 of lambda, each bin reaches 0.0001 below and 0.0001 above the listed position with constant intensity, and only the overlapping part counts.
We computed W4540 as 2.18 angstrom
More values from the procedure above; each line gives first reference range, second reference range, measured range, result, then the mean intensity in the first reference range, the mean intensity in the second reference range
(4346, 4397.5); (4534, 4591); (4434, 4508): -1.27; 4.03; 5.04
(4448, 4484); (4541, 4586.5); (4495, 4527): -2.79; 4.49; 5.06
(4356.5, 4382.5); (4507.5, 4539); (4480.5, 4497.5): 0.17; 4.25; 4.96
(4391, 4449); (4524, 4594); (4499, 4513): -1.77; 4.33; 4.97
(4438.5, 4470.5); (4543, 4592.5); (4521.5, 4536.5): 0.37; 4.37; 5.06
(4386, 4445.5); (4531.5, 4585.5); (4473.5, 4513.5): -2.67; 4.25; 5.01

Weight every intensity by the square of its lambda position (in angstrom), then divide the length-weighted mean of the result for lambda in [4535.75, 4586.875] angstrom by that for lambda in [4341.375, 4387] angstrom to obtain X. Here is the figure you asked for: 1.4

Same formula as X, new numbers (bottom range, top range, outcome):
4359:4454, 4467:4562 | 1.22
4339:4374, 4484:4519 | 1.33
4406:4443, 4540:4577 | 1.23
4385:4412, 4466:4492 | 1.24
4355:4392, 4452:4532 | 1.25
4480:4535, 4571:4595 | 1.06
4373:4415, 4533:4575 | 1.36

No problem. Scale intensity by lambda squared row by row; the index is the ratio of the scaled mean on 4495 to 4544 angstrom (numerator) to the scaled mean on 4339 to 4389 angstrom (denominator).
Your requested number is 1.4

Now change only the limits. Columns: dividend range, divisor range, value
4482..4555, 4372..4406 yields 1.36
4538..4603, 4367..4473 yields 1.27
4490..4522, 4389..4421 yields 1.29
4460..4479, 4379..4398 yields 1.25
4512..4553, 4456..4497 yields 1.10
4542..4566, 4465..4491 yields 1.11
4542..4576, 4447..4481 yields 1.18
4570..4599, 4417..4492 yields 1.19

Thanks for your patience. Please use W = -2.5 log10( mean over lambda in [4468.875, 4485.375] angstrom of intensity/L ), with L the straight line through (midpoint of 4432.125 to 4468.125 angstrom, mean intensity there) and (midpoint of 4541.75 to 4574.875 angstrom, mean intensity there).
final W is -0.05 mag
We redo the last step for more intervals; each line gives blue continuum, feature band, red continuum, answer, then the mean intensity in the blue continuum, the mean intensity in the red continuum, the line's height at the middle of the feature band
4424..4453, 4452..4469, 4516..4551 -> 0.08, 4.48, 4.92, 4.58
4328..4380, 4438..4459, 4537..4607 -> 0.01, 4.06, 5.04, 4.48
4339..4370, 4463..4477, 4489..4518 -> 0.05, 4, 5.07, 4.83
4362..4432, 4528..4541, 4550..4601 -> 0.04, 4.18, 5.04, 4.84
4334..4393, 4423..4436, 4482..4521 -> 0.01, 3.94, 5.06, 4.48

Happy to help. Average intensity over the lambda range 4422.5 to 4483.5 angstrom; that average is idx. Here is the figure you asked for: 4.48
